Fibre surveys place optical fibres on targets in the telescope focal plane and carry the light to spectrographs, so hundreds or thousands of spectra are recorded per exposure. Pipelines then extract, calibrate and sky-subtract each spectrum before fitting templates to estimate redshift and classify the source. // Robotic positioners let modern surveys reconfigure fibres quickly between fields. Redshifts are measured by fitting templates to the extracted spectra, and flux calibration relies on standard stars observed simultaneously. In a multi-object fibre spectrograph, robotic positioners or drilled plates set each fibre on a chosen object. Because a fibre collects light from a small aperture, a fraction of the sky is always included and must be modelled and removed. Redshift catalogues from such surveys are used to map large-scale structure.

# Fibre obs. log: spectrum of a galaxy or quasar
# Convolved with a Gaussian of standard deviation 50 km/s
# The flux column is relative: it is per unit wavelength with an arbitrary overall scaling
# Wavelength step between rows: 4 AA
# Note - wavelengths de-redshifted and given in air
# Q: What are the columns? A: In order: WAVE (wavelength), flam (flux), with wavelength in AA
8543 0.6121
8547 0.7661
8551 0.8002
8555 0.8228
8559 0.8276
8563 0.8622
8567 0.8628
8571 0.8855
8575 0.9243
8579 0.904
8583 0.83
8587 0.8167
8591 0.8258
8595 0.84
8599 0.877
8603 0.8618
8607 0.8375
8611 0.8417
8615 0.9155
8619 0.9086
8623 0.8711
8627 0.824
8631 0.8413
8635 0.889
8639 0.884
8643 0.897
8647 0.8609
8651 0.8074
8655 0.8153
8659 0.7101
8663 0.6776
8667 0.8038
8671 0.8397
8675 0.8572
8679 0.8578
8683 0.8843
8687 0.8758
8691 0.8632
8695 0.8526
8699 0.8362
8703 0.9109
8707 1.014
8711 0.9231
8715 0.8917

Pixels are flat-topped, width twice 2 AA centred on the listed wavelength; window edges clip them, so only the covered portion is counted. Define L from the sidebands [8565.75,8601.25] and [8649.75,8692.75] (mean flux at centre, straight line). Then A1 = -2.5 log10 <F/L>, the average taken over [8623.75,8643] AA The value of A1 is -0.03 mag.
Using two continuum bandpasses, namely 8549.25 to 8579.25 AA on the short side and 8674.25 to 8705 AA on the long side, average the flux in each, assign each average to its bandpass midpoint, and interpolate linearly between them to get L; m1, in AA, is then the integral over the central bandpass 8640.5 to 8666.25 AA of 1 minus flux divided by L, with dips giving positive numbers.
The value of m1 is 2.0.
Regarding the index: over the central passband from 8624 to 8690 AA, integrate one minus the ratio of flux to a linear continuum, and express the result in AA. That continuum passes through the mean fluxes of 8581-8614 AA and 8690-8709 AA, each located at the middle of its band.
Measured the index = 3.08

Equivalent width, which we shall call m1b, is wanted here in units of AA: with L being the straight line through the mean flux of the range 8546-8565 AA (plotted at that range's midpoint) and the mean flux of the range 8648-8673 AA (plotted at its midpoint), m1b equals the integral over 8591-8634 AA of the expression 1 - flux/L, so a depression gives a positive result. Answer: -3.4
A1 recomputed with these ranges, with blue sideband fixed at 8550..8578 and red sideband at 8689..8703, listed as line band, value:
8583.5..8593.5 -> 0.05 mag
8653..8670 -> 0.14 mag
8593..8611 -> 0.01 mag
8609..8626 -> -0.03 mag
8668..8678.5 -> 0.02 mag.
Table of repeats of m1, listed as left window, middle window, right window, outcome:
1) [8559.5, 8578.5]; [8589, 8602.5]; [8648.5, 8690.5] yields 0.22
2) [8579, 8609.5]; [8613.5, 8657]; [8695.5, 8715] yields 0.28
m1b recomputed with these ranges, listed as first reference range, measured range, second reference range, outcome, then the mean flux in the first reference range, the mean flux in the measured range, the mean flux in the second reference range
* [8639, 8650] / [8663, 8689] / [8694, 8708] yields 1.4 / 0.873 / 0.84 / 0.899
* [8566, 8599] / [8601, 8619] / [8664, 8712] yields -0.1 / 0.862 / 0.869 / 0.871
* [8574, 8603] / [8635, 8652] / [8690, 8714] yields 0.2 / 0.858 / 0.869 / 0.901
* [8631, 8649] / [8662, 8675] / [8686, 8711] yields 1.4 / 0.878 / 0.794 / 0.895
